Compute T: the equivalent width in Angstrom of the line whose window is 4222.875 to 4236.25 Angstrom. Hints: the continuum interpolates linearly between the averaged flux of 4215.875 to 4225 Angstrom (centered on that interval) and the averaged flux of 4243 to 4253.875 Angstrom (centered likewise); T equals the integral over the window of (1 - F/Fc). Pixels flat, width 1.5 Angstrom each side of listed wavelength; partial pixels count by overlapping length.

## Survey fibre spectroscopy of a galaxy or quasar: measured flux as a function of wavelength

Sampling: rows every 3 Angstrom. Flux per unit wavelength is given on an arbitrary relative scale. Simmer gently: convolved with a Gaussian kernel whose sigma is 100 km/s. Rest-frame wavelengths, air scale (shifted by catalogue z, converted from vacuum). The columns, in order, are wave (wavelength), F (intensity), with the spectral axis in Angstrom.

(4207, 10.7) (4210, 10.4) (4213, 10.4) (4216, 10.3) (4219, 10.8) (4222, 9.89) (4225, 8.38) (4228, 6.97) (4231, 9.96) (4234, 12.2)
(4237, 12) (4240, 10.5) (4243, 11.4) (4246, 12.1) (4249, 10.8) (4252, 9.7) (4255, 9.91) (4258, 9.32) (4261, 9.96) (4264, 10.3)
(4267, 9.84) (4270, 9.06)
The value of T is 1.0 Angstrom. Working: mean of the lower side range 10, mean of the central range 9.55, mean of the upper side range 10.9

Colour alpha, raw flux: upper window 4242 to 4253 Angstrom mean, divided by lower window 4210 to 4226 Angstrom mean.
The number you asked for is 1.10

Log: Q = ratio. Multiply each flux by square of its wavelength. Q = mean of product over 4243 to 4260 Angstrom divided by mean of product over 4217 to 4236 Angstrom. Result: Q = 1.1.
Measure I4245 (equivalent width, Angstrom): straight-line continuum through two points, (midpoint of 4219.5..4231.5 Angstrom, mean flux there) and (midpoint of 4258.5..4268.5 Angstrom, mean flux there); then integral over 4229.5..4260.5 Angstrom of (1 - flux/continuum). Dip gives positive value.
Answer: -4.45 Angstrom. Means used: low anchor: 8.87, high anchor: 9.96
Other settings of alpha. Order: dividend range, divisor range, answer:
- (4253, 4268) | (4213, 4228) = 1.03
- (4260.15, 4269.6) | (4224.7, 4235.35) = 1.05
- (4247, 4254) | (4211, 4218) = 1.00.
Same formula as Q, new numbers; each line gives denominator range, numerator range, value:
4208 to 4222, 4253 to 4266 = 0.97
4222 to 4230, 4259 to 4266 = 1.24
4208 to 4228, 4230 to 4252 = 1.15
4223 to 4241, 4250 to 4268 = 1.00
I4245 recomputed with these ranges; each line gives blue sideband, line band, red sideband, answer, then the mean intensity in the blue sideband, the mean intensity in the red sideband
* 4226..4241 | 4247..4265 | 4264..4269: -0.1 Angstrom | 10.3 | 9.9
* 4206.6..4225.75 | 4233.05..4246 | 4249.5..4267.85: -2.0 Angstrom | 10.2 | 9.89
